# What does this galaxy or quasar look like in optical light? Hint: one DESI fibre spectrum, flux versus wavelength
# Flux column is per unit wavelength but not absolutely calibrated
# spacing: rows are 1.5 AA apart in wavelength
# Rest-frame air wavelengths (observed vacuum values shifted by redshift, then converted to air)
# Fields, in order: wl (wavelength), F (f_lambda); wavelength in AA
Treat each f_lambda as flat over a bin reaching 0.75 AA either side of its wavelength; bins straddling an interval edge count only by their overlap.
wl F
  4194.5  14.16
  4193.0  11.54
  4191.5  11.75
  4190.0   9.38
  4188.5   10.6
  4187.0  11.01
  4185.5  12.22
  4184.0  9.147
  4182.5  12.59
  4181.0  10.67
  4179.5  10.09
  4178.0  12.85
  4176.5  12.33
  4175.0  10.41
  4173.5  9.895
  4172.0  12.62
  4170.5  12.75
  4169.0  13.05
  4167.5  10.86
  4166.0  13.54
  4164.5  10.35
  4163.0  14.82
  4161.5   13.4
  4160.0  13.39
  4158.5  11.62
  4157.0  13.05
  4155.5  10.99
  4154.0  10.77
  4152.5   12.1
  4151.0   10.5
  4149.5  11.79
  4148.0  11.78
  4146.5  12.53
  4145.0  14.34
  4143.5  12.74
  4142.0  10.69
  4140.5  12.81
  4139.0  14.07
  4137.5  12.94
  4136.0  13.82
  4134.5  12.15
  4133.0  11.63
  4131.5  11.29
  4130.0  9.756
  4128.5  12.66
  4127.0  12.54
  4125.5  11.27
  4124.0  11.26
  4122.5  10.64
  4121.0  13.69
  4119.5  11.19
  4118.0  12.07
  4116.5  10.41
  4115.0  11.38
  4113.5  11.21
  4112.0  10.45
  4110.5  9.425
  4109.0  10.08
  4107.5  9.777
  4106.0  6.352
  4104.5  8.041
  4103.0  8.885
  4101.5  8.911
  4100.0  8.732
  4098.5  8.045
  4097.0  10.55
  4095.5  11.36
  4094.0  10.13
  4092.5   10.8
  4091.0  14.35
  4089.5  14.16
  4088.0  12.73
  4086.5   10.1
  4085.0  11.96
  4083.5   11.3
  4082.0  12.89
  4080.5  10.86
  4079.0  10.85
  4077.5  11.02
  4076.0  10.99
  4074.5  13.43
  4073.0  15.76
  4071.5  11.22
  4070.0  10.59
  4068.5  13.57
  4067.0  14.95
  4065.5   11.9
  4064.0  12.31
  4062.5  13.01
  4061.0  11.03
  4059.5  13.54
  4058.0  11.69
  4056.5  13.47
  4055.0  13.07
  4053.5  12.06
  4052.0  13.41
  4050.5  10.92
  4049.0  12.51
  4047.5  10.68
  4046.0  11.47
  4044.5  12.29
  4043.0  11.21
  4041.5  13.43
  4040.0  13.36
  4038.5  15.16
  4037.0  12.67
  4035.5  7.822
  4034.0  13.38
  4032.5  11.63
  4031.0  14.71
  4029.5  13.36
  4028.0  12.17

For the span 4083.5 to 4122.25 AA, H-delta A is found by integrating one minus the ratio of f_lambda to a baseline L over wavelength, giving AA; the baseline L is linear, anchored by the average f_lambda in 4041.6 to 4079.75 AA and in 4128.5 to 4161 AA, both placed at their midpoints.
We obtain 5.1 AA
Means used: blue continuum 12.3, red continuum 12.2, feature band 10.6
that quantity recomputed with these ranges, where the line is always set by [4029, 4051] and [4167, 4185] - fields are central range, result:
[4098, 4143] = 3.4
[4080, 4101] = 1.3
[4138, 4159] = -0.9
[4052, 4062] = -0.3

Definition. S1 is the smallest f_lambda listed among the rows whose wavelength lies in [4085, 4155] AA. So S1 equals 6.352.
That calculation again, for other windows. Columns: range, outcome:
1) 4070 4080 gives 10.59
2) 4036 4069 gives 10.68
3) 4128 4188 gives 9.147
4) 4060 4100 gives 8.045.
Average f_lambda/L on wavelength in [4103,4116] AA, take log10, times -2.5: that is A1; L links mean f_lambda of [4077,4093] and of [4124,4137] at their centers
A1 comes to 0.238 mag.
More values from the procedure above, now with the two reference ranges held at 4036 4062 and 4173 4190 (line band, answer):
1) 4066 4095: -0.008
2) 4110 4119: 0.082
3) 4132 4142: -0.108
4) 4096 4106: 0.334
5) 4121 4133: 0.008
